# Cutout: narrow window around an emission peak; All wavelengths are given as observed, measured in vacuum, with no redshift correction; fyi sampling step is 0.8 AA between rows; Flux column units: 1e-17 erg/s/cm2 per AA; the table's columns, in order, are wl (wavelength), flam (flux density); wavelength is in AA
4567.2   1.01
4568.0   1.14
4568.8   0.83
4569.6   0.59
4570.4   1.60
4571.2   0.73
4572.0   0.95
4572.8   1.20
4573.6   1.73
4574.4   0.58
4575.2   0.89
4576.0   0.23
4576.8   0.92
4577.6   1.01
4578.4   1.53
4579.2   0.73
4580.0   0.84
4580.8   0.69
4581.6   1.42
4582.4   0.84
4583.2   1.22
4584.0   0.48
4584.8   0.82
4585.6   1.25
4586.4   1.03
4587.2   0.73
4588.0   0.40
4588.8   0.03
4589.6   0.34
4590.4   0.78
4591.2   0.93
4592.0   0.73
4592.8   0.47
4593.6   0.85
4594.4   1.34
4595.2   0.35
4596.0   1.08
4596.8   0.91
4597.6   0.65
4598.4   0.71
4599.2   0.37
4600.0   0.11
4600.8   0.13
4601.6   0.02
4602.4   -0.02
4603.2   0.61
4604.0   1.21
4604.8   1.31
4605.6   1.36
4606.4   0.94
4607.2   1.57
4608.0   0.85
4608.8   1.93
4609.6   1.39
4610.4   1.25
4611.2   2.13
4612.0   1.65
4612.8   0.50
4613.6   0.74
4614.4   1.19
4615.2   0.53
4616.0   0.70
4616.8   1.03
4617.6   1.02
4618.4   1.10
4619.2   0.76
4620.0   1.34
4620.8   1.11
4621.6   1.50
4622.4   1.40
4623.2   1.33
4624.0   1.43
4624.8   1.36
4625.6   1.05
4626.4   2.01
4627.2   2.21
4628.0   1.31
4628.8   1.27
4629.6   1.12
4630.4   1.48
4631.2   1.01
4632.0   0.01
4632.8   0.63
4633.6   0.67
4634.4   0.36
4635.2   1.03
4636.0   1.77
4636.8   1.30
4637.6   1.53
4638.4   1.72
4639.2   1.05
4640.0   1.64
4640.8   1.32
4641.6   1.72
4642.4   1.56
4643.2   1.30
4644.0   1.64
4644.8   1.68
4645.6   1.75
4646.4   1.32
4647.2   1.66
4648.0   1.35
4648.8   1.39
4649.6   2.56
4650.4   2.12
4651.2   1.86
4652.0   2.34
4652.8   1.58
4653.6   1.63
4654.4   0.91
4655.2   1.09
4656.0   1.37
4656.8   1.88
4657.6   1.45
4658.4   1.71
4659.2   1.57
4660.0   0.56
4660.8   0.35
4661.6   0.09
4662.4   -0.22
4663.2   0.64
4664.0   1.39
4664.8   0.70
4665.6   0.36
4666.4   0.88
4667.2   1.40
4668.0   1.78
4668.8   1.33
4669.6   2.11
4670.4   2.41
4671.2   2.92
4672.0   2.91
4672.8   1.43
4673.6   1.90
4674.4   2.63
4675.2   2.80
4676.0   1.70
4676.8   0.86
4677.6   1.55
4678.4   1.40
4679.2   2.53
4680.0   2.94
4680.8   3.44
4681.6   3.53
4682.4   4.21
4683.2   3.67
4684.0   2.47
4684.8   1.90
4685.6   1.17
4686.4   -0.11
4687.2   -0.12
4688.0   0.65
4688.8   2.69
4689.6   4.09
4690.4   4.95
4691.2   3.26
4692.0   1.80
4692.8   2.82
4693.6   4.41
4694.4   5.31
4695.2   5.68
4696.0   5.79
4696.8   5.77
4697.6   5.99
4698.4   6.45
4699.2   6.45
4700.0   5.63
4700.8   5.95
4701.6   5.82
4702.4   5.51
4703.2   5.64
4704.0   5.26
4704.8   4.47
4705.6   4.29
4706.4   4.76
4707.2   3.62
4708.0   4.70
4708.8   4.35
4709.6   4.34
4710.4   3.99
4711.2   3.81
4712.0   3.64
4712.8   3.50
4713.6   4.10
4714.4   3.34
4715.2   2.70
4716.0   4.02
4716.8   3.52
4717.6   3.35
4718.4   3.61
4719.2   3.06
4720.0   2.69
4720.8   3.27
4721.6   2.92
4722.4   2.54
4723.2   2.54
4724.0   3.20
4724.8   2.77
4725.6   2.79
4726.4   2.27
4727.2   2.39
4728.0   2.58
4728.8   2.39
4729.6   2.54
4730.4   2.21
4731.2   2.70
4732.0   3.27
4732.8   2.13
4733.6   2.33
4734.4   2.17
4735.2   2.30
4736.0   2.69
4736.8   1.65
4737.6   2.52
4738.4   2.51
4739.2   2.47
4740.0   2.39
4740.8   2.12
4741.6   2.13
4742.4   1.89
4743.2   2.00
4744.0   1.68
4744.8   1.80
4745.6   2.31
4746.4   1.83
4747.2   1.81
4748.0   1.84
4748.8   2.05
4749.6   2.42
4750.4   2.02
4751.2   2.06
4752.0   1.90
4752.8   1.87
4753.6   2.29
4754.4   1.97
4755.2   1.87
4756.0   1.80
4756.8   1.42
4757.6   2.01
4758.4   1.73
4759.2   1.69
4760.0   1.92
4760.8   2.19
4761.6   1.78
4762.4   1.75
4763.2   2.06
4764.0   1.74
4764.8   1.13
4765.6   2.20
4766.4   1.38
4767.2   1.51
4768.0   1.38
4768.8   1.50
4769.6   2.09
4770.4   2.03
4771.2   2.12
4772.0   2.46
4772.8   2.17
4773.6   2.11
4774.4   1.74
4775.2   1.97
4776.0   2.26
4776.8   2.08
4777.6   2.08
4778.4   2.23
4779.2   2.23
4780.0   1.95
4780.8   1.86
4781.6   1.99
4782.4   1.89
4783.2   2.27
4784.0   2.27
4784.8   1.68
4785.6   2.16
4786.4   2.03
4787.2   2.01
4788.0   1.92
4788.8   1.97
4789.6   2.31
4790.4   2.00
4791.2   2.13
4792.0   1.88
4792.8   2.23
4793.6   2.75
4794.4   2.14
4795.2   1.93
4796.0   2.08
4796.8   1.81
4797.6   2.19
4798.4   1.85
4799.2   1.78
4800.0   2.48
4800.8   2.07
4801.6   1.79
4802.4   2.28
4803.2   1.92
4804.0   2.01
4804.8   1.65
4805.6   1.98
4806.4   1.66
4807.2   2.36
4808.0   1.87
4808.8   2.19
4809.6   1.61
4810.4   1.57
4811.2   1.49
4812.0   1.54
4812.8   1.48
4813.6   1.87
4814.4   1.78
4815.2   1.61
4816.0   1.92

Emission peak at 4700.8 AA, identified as Lyman alpha 1216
